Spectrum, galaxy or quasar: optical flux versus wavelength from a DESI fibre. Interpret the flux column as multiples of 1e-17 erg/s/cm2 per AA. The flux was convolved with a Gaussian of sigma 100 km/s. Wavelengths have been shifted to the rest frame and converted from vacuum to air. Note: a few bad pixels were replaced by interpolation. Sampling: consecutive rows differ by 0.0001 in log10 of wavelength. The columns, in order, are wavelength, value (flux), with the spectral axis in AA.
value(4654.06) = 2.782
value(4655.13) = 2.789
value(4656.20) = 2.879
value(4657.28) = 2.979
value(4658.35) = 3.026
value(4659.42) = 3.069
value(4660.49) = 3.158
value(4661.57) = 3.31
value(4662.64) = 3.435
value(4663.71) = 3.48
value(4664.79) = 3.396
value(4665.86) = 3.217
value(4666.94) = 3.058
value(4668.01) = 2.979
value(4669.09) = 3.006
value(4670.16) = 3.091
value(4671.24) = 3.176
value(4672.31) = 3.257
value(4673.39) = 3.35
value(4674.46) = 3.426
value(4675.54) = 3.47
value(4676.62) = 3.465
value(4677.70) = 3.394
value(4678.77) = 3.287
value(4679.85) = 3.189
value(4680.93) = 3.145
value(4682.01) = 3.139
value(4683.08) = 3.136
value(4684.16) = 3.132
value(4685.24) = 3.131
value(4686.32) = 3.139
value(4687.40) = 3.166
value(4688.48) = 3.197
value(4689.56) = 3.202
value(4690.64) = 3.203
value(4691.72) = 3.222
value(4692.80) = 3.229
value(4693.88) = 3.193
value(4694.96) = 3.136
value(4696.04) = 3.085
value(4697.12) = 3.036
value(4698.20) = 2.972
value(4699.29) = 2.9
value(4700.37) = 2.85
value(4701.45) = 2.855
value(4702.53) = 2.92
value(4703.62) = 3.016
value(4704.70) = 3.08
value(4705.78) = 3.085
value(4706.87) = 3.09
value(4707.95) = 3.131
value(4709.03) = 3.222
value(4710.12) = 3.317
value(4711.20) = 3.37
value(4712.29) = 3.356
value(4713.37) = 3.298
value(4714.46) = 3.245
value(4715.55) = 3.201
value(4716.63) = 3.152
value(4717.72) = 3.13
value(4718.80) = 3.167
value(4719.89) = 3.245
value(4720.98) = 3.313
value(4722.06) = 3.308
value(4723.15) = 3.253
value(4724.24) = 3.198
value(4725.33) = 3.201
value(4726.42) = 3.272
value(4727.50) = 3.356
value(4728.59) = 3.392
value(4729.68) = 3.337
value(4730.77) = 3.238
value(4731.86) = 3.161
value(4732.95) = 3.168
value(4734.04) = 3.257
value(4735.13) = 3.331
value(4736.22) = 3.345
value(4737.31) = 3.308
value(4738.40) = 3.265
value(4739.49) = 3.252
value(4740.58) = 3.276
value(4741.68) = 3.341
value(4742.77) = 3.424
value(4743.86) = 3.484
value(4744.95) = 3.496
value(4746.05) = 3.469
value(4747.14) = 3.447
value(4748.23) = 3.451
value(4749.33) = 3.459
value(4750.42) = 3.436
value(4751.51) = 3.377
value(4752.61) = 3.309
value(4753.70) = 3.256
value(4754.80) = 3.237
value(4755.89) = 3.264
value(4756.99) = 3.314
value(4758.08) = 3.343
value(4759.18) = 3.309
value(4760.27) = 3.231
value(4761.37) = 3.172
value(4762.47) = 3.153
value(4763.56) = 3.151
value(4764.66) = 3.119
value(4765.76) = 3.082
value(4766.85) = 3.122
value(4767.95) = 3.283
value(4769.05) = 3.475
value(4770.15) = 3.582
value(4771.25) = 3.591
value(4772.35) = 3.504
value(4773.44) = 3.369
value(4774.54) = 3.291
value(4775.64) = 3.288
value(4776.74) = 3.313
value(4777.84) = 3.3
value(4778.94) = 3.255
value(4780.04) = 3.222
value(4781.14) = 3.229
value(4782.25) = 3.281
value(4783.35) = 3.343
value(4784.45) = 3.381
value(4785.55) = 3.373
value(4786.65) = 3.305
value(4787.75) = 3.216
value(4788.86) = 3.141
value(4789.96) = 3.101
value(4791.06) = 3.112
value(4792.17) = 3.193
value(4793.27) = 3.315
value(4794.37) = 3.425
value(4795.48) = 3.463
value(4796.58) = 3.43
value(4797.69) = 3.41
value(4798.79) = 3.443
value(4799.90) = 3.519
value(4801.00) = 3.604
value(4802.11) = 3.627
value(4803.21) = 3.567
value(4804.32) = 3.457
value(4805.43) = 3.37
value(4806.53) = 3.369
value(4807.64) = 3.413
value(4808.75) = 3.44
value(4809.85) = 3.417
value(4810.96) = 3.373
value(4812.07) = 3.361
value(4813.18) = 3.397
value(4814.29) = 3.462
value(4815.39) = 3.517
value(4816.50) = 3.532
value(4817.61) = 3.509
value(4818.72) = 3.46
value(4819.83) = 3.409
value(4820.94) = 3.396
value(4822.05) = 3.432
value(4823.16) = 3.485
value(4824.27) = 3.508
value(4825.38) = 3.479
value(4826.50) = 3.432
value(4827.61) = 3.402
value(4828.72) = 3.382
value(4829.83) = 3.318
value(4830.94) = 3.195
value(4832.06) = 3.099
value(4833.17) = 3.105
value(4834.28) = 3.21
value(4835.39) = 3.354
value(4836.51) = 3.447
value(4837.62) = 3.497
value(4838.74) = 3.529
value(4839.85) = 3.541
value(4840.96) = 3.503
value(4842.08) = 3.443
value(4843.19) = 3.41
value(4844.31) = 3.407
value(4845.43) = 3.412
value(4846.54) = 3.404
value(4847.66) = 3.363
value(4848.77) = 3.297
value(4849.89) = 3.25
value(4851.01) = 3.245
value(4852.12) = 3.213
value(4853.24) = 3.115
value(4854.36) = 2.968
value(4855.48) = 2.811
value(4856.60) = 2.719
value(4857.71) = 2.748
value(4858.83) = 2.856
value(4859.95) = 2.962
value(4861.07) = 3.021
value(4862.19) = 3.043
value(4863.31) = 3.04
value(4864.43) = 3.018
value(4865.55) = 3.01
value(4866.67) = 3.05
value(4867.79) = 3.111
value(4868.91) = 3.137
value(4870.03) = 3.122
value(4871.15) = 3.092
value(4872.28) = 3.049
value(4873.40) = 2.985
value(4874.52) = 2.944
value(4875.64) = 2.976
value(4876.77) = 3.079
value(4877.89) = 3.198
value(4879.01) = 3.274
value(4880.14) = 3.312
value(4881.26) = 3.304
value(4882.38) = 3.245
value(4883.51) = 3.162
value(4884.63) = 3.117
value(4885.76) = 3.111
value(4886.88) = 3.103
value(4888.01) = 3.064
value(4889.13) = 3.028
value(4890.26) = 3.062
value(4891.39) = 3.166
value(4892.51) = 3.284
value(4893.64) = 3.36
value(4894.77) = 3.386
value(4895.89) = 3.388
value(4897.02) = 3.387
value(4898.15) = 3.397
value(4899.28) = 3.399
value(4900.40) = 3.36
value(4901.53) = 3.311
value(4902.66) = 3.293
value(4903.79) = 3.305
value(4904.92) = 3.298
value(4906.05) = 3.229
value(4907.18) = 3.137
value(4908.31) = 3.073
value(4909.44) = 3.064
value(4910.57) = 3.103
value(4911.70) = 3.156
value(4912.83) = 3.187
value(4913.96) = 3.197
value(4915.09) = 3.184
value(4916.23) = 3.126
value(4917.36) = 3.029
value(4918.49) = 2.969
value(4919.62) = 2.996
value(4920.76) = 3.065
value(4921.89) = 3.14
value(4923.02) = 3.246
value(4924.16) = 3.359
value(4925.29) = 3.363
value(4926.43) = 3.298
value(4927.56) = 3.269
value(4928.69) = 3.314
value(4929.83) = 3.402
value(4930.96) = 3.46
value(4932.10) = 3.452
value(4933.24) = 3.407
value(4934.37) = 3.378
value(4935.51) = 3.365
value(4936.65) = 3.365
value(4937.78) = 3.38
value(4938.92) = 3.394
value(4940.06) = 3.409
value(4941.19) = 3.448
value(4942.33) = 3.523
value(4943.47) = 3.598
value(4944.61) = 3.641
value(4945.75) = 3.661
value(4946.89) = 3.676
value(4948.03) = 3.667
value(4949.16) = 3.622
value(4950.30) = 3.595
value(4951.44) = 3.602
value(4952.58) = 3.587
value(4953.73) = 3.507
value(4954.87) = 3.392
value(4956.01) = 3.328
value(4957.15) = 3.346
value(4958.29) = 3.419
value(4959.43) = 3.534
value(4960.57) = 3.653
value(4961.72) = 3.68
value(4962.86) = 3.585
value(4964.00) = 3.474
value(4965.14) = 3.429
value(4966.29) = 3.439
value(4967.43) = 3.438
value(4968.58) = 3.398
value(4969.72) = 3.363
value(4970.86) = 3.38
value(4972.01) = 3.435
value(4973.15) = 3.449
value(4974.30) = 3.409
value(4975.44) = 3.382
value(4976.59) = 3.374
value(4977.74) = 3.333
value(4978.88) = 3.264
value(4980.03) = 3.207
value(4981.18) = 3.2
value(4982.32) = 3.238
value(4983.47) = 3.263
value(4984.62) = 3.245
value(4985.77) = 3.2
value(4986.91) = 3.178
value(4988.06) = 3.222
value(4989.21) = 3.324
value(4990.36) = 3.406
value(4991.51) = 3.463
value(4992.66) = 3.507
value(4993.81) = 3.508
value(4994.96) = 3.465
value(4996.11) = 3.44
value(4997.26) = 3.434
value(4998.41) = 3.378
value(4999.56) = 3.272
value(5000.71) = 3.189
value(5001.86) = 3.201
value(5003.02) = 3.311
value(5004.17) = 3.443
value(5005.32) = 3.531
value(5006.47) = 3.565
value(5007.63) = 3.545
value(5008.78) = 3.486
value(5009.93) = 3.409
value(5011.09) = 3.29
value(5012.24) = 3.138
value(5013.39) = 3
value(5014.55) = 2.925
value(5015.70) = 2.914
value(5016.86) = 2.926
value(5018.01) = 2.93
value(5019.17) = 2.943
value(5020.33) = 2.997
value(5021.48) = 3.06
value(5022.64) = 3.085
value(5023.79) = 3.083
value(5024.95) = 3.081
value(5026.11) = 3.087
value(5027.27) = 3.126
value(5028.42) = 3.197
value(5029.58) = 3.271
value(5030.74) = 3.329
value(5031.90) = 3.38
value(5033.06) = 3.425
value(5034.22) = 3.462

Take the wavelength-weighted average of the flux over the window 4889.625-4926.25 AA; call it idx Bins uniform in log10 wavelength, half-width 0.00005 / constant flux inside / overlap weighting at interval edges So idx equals 3.22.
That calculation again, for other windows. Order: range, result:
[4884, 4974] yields 3.35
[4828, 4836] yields 3.24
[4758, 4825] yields 3.36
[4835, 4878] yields 3.16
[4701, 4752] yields 3.27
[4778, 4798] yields 3.29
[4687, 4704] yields 3.07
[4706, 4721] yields 3.22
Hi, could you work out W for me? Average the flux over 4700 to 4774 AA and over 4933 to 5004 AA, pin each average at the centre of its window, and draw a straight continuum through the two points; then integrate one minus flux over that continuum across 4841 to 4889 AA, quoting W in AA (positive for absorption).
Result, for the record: 3.2 AA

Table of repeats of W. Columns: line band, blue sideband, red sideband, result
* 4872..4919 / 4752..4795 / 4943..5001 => 2.57 AA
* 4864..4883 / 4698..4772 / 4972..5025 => 0.87 AA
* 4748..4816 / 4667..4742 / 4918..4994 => -1.75 AA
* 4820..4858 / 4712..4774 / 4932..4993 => 0.63 AA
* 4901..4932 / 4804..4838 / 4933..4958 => 2.34 AA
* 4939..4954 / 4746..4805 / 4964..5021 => -1.20 AA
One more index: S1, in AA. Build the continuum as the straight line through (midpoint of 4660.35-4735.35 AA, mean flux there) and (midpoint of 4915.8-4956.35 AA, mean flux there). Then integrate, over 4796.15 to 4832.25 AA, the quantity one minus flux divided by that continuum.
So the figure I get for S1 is -1.5 AA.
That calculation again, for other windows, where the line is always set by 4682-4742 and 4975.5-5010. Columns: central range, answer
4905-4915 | 0.5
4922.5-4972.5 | -2.0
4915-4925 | 0.6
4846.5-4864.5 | 1.2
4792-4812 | -1.2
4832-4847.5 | -0.6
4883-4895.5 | 0.5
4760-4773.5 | -0.3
